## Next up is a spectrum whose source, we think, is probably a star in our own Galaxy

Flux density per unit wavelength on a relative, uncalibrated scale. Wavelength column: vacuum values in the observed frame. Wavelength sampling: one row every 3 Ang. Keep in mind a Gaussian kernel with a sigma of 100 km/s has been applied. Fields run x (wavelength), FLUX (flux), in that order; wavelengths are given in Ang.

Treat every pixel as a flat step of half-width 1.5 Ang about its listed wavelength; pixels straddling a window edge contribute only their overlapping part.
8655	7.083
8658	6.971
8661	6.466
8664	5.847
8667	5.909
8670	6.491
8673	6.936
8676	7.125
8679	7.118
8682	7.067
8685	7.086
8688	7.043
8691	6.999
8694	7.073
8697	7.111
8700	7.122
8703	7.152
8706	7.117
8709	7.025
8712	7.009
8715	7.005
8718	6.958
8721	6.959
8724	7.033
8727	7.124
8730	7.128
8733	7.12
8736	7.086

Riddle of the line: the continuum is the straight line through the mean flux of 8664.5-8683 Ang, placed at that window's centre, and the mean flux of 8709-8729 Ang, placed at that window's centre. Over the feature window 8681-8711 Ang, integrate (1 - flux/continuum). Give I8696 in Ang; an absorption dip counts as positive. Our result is -0.9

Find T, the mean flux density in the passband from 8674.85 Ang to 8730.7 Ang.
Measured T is 7.06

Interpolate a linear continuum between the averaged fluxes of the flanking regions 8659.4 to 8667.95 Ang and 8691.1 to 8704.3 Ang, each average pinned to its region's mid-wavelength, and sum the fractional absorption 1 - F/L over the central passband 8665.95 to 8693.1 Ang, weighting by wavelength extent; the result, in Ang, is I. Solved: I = -1.32 Ang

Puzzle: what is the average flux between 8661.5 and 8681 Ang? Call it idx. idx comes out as 6.58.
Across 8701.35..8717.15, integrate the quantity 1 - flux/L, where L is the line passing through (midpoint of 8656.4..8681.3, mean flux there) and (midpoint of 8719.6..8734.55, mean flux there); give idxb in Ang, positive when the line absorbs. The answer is -0.3 Ang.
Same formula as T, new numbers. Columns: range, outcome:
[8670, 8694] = 7.02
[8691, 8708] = 7.1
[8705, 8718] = 7.03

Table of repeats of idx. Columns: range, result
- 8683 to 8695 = 7.05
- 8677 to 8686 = 7.09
